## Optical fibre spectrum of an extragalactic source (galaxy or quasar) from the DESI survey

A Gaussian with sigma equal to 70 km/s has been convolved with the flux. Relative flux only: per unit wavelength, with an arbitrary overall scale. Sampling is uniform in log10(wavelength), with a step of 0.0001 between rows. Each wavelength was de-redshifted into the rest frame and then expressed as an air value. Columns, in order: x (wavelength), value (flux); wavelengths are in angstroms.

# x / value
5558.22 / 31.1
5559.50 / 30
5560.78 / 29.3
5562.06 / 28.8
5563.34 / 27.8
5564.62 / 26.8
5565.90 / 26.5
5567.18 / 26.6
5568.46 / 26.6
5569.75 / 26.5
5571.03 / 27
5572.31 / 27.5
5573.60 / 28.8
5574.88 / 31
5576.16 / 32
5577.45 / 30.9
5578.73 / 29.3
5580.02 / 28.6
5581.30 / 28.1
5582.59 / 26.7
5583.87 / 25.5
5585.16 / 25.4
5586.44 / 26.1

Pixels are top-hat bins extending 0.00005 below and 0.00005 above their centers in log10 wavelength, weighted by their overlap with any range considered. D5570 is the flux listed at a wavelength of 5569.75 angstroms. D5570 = 26.5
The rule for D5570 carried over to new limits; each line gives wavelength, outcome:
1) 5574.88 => 31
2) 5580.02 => 28.6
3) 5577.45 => 30.9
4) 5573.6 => 28.8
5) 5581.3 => 28.1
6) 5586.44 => 26.1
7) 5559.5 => 30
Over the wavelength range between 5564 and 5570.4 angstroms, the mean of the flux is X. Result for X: 26.6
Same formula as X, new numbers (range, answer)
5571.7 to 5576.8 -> 29.8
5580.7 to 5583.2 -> 27.3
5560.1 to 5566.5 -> 27.9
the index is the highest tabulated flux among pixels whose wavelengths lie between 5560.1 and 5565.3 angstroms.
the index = 29.3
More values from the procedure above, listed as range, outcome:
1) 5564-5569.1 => 26.8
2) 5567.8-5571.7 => 27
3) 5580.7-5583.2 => 28.1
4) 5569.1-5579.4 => 32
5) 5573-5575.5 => 31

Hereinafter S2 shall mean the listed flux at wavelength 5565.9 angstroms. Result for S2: 26.5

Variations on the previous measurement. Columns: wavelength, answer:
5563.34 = 27.8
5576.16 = 32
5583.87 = 25.5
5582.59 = 26.7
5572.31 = 27.5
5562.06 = 28.8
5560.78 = 29.3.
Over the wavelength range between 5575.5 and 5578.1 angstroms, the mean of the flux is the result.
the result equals 31.5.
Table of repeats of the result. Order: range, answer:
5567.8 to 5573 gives 26.9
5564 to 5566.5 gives 26.7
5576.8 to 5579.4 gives 30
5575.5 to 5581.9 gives 29.8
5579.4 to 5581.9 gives 28.4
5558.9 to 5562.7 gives 29.4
